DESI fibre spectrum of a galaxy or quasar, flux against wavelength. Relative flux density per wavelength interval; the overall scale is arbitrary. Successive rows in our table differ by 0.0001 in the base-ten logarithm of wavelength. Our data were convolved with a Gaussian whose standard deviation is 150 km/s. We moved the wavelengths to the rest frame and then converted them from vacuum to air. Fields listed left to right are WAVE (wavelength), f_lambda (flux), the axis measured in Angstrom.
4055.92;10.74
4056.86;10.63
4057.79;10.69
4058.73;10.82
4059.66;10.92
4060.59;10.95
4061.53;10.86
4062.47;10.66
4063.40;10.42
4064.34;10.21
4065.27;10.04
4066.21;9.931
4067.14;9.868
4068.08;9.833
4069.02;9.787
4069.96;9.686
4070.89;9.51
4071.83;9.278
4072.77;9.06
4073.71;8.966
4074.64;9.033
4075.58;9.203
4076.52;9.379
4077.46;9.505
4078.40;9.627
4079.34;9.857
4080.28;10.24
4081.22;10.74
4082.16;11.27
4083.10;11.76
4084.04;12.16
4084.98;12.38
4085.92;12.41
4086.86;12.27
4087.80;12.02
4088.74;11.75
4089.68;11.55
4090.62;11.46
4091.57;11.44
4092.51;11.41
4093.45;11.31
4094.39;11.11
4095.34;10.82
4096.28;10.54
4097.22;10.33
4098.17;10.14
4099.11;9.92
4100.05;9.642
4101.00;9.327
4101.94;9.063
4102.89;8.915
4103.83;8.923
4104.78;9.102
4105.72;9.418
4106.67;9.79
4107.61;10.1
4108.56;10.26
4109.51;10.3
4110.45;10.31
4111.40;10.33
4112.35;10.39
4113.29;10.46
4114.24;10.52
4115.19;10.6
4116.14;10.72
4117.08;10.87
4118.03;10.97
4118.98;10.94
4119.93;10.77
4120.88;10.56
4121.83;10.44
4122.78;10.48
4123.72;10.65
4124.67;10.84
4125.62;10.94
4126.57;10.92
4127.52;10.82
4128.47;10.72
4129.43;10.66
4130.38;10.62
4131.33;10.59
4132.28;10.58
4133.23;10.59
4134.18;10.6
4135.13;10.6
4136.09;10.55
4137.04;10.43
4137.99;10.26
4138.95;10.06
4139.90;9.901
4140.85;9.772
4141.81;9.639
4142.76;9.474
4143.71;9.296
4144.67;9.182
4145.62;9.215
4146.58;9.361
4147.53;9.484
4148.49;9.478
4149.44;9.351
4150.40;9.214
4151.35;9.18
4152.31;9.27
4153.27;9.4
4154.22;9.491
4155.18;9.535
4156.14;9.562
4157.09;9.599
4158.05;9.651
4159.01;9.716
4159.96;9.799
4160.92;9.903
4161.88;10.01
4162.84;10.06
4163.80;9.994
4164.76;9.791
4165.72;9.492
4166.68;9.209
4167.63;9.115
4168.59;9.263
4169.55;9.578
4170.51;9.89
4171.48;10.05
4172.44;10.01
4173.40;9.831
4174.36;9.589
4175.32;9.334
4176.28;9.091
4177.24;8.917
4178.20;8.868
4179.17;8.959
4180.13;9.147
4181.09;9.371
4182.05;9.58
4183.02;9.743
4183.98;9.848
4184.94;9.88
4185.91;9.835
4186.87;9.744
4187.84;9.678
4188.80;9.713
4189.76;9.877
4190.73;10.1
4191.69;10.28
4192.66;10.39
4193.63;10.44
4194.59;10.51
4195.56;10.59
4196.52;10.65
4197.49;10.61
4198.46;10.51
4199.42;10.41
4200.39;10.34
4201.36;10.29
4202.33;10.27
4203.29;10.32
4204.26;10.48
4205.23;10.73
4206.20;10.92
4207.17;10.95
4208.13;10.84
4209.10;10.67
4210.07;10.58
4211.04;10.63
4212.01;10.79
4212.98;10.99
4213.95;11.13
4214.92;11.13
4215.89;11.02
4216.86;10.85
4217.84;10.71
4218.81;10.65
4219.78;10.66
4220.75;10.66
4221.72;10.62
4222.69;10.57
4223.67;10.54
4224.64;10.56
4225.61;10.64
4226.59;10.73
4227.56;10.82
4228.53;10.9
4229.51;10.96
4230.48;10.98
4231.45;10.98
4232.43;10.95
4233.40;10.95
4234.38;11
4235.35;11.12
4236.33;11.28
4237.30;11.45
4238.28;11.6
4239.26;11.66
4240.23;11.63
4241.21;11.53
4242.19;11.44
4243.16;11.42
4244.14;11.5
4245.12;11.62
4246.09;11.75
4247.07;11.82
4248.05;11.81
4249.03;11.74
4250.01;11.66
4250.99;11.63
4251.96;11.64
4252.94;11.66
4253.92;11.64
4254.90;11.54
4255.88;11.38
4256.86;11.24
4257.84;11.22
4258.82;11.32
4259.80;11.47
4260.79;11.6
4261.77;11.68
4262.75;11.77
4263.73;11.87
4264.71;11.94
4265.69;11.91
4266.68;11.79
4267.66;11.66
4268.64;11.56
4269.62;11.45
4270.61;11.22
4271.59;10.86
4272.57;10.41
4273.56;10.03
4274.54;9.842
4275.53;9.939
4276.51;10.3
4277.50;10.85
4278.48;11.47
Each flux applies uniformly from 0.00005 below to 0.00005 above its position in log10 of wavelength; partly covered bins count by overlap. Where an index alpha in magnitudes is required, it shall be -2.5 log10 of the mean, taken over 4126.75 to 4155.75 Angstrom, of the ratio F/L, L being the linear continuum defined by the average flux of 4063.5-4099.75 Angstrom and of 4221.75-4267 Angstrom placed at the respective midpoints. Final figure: 0.10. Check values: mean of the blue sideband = 10.5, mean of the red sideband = 11.4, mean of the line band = 9.92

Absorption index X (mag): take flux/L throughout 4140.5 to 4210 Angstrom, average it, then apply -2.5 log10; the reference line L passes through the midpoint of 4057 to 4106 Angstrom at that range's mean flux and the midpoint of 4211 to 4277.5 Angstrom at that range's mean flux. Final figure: 0.11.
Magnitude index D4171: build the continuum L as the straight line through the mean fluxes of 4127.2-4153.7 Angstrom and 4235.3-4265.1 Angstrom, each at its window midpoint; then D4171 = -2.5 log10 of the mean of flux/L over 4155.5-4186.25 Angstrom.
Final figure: 0.09 mag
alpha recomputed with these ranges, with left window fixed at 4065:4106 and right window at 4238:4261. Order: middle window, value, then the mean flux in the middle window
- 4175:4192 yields 0.160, 9.55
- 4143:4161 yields 0.148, 9.45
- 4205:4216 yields 0.039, 10.9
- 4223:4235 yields 0.056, 10.8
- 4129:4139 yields 0.017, 10.5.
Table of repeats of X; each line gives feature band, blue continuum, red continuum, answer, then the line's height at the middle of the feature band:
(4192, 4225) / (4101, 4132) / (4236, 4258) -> 0.06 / 11.2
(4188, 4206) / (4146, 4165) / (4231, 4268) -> 0.01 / 10.4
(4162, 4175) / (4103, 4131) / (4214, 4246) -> 0.11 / 10.7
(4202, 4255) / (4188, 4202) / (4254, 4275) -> -0.03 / 10.8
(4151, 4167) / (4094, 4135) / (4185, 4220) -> 0.09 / 10.4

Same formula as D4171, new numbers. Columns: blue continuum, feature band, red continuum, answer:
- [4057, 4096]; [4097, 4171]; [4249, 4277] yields 0.086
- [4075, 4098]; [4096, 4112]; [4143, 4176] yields 0.092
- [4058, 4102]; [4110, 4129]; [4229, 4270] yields 0.007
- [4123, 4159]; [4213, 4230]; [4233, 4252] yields 0.041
